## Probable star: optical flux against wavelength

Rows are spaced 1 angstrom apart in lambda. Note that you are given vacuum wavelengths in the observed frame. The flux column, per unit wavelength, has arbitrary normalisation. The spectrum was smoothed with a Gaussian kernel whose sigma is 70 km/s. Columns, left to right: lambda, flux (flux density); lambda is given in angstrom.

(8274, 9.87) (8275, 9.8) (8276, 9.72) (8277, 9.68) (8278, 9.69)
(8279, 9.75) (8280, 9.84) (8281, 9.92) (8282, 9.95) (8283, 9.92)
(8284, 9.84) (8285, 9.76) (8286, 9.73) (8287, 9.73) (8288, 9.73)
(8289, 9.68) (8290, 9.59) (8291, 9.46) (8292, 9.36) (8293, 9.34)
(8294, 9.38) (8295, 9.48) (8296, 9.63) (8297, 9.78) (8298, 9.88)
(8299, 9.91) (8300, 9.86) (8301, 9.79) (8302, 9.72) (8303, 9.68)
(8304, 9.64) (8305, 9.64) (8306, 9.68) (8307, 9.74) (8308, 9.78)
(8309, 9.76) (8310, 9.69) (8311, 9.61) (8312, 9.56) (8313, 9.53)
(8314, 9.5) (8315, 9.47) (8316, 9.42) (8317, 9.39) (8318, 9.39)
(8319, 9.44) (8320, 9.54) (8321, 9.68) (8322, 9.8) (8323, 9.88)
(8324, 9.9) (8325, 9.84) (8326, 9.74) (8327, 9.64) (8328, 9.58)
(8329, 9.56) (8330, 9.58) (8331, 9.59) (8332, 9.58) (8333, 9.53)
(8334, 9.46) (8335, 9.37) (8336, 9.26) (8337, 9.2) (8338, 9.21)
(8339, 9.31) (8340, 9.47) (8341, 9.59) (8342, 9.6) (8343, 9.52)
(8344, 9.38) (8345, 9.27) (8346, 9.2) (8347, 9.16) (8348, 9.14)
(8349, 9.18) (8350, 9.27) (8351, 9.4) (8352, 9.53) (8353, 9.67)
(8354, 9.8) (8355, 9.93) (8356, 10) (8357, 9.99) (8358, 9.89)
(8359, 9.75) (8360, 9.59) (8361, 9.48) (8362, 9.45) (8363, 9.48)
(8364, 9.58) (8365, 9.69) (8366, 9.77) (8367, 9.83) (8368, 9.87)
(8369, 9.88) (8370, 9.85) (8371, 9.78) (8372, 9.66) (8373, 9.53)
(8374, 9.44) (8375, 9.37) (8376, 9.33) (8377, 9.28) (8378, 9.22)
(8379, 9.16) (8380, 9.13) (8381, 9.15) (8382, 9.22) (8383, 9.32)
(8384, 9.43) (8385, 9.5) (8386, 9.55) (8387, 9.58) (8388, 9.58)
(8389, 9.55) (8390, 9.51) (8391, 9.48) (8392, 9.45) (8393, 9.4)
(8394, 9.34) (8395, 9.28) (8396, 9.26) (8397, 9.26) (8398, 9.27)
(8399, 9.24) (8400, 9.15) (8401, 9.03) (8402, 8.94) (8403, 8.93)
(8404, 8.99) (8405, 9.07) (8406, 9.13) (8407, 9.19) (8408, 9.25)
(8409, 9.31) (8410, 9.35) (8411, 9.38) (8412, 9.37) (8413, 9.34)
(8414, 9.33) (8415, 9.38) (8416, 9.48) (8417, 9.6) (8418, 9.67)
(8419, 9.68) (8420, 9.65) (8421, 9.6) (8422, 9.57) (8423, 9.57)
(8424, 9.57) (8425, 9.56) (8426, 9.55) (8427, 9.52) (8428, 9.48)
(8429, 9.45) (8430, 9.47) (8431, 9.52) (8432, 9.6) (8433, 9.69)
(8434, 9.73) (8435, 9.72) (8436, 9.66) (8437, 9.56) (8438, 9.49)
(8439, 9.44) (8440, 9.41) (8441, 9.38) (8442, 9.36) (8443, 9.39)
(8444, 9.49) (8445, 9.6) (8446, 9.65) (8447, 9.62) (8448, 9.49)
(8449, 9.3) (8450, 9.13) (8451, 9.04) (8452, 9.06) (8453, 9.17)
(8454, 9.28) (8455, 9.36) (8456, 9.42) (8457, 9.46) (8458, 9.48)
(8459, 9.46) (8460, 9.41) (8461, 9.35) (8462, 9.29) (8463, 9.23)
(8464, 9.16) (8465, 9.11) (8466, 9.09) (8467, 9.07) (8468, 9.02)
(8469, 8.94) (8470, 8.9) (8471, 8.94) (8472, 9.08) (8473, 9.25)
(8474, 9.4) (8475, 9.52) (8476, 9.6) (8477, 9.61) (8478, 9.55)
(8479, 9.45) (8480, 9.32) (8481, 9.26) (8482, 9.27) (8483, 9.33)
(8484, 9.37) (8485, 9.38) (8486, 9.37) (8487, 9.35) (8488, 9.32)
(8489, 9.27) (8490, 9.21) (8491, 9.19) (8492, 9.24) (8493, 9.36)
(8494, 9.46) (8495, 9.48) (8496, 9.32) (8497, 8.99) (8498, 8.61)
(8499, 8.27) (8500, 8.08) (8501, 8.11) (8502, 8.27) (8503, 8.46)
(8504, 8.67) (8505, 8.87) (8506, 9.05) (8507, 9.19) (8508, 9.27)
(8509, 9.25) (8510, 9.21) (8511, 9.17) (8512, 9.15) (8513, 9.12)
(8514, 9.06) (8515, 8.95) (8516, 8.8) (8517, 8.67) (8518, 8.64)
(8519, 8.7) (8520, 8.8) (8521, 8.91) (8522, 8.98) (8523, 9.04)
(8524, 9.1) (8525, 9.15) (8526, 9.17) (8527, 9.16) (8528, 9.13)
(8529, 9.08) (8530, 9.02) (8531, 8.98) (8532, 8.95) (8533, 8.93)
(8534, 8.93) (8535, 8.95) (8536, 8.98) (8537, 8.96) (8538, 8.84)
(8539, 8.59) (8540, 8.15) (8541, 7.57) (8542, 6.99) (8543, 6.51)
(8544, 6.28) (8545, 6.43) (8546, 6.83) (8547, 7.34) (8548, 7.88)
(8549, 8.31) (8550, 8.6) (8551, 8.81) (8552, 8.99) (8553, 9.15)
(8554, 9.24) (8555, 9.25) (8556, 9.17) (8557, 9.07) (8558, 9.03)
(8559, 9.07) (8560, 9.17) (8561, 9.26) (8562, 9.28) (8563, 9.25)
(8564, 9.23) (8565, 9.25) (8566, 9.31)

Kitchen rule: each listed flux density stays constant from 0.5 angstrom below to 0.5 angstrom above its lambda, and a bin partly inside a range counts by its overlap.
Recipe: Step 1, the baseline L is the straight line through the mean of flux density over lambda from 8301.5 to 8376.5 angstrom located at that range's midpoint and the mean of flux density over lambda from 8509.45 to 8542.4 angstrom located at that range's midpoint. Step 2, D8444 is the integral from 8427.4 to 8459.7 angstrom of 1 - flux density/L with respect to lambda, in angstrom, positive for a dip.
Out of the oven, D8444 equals -1.0 angstrom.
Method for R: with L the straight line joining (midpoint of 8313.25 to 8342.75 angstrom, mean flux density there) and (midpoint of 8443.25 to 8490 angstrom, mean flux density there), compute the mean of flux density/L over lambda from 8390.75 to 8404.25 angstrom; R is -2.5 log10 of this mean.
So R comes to 0.02 mag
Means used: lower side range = 9.54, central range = 9.21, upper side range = 9.31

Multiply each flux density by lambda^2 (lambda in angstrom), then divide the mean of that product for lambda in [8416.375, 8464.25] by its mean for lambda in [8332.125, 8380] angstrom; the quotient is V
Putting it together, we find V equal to 1.02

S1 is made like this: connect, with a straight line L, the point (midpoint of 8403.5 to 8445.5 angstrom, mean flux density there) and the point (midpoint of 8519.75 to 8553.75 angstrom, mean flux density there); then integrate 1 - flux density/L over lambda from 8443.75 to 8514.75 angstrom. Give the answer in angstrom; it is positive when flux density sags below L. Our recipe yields -1.7 angstrom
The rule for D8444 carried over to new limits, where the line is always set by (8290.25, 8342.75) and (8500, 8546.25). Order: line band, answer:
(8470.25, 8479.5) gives -0.5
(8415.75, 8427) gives -0.6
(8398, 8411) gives 0.0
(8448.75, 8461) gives -0.5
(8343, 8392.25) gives -0.9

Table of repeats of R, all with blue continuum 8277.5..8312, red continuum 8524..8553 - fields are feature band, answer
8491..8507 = -0.03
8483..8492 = -0.08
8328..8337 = 0.00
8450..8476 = -0.05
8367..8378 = -0.04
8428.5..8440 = -0.07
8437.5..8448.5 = -0.07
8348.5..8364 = -0.03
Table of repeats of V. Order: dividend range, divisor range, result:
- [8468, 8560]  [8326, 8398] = 0.97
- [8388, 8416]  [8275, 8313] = 0.98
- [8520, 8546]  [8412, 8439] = 0.91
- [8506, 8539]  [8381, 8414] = 1.00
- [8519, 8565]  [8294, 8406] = 0.95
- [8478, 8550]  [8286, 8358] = 0.96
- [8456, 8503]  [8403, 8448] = 0.98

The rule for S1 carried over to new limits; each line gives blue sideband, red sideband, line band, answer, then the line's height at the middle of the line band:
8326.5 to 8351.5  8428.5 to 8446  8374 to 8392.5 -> 0.2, 9.46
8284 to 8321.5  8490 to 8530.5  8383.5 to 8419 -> -0.1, 9.31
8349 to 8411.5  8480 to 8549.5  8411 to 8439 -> -1.0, 9.21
